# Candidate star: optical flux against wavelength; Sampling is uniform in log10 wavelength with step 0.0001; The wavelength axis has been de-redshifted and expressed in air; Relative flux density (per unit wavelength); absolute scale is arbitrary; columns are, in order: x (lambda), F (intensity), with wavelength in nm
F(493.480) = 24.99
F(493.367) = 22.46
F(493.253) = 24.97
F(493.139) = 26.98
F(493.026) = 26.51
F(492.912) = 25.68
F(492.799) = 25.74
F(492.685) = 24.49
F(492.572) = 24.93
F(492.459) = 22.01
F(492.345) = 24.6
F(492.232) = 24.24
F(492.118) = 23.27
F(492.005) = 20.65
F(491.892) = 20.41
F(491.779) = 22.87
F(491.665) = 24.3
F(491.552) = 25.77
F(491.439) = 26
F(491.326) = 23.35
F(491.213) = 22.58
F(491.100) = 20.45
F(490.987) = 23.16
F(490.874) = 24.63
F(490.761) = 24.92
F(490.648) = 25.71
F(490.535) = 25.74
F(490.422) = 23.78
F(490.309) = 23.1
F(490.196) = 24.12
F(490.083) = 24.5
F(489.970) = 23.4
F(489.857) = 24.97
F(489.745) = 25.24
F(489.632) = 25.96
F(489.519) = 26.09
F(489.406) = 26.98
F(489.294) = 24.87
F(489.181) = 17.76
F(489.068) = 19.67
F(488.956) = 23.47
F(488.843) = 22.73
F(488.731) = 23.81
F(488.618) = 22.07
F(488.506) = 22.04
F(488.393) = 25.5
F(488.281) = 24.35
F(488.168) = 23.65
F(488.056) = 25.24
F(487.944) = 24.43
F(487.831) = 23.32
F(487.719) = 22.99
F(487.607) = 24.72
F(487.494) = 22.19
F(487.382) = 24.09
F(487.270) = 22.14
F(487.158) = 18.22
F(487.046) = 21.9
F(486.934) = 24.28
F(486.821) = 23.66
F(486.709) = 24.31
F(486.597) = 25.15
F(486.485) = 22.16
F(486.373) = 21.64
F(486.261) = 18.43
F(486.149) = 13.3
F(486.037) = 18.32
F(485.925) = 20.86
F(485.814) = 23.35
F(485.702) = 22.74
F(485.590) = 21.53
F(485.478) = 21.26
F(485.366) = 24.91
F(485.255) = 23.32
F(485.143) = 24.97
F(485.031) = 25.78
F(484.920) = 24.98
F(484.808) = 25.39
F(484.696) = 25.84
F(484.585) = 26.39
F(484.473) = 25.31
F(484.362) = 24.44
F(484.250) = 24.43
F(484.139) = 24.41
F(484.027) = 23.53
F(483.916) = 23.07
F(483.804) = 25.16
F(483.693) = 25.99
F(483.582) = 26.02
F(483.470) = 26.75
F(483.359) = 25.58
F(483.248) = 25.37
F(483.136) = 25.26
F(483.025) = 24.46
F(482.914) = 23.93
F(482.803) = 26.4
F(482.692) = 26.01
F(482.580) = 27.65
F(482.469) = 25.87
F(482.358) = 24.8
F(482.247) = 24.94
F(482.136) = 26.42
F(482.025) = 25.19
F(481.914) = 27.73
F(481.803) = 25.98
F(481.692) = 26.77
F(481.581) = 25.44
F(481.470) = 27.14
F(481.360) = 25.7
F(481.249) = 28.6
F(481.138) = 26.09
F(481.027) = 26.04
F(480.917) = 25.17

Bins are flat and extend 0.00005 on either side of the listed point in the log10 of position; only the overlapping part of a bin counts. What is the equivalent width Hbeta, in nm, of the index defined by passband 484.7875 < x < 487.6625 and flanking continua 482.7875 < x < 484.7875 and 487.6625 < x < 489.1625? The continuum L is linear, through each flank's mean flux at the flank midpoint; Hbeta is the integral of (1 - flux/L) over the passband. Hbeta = 0.20 nm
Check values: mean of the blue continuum 25.1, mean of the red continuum 23.2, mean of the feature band 22.4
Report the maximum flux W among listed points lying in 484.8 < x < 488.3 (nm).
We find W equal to 25.78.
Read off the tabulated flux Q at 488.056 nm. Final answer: 25.24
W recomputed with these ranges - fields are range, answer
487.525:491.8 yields 26.98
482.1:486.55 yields 27.65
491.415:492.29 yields 26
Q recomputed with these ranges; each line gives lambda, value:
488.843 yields 22.73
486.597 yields 25.15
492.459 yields 22.01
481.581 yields 25.44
